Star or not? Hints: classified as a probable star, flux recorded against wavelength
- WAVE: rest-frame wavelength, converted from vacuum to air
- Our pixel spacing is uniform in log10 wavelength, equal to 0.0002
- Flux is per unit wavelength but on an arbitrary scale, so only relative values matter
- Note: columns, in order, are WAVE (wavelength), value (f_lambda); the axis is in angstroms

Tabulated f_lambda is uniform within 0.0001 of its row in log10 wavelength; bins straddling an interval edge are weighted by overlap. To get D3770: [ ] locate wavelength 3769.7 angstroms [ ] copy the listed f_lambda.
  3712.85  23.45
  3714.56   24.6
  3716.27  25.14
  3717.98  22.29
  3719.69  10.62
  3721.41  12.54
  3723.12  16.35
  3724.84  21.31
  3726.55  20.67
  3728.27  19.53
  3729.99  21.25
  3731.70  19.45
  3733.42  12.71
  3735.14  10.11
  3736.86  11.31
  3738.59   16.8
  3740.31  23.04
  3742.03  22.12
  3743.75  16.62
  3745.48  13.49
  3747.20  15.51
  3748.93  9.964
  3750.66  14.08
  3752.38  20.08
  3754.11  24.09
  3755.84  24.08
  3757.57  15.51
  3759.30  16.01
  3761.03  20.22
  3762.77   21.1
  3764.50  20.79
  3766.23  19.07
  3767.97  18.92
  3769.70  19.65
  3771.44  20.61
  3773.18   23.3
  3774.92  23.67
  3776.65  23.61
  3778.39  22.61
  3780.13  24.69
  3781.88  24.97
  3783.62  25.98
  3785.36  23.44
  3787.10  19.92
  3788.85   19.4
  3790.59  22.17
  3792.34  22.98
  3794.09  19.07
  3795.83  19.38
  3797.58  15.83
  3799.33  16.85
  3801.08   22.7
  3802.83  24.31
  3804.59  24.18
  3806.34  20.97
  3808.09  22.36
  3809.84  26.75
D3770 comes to 19.65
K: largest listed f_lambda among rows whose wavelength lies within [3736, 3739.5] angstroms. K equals 16.8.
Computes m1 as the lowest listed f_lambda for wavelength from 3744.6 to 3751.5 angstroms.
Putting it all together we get 9.964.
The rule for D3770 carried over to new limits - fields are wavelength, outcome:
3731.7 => 19.45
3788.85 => 19.4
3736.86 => 11.31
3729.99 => 21.25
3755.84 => 24.08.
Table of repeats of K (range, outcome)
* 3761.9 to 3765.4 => 21.1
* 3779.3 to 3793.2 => 25.98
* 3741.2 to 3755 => 24.09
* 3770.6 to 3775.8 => 23.67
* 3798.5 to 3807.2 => 24.31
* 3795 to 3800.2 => 19.38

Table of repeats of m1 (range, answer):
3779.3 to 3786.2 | 23.44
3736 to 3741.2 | 11.31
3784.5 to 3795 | 19.07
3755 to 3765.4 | 15.51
